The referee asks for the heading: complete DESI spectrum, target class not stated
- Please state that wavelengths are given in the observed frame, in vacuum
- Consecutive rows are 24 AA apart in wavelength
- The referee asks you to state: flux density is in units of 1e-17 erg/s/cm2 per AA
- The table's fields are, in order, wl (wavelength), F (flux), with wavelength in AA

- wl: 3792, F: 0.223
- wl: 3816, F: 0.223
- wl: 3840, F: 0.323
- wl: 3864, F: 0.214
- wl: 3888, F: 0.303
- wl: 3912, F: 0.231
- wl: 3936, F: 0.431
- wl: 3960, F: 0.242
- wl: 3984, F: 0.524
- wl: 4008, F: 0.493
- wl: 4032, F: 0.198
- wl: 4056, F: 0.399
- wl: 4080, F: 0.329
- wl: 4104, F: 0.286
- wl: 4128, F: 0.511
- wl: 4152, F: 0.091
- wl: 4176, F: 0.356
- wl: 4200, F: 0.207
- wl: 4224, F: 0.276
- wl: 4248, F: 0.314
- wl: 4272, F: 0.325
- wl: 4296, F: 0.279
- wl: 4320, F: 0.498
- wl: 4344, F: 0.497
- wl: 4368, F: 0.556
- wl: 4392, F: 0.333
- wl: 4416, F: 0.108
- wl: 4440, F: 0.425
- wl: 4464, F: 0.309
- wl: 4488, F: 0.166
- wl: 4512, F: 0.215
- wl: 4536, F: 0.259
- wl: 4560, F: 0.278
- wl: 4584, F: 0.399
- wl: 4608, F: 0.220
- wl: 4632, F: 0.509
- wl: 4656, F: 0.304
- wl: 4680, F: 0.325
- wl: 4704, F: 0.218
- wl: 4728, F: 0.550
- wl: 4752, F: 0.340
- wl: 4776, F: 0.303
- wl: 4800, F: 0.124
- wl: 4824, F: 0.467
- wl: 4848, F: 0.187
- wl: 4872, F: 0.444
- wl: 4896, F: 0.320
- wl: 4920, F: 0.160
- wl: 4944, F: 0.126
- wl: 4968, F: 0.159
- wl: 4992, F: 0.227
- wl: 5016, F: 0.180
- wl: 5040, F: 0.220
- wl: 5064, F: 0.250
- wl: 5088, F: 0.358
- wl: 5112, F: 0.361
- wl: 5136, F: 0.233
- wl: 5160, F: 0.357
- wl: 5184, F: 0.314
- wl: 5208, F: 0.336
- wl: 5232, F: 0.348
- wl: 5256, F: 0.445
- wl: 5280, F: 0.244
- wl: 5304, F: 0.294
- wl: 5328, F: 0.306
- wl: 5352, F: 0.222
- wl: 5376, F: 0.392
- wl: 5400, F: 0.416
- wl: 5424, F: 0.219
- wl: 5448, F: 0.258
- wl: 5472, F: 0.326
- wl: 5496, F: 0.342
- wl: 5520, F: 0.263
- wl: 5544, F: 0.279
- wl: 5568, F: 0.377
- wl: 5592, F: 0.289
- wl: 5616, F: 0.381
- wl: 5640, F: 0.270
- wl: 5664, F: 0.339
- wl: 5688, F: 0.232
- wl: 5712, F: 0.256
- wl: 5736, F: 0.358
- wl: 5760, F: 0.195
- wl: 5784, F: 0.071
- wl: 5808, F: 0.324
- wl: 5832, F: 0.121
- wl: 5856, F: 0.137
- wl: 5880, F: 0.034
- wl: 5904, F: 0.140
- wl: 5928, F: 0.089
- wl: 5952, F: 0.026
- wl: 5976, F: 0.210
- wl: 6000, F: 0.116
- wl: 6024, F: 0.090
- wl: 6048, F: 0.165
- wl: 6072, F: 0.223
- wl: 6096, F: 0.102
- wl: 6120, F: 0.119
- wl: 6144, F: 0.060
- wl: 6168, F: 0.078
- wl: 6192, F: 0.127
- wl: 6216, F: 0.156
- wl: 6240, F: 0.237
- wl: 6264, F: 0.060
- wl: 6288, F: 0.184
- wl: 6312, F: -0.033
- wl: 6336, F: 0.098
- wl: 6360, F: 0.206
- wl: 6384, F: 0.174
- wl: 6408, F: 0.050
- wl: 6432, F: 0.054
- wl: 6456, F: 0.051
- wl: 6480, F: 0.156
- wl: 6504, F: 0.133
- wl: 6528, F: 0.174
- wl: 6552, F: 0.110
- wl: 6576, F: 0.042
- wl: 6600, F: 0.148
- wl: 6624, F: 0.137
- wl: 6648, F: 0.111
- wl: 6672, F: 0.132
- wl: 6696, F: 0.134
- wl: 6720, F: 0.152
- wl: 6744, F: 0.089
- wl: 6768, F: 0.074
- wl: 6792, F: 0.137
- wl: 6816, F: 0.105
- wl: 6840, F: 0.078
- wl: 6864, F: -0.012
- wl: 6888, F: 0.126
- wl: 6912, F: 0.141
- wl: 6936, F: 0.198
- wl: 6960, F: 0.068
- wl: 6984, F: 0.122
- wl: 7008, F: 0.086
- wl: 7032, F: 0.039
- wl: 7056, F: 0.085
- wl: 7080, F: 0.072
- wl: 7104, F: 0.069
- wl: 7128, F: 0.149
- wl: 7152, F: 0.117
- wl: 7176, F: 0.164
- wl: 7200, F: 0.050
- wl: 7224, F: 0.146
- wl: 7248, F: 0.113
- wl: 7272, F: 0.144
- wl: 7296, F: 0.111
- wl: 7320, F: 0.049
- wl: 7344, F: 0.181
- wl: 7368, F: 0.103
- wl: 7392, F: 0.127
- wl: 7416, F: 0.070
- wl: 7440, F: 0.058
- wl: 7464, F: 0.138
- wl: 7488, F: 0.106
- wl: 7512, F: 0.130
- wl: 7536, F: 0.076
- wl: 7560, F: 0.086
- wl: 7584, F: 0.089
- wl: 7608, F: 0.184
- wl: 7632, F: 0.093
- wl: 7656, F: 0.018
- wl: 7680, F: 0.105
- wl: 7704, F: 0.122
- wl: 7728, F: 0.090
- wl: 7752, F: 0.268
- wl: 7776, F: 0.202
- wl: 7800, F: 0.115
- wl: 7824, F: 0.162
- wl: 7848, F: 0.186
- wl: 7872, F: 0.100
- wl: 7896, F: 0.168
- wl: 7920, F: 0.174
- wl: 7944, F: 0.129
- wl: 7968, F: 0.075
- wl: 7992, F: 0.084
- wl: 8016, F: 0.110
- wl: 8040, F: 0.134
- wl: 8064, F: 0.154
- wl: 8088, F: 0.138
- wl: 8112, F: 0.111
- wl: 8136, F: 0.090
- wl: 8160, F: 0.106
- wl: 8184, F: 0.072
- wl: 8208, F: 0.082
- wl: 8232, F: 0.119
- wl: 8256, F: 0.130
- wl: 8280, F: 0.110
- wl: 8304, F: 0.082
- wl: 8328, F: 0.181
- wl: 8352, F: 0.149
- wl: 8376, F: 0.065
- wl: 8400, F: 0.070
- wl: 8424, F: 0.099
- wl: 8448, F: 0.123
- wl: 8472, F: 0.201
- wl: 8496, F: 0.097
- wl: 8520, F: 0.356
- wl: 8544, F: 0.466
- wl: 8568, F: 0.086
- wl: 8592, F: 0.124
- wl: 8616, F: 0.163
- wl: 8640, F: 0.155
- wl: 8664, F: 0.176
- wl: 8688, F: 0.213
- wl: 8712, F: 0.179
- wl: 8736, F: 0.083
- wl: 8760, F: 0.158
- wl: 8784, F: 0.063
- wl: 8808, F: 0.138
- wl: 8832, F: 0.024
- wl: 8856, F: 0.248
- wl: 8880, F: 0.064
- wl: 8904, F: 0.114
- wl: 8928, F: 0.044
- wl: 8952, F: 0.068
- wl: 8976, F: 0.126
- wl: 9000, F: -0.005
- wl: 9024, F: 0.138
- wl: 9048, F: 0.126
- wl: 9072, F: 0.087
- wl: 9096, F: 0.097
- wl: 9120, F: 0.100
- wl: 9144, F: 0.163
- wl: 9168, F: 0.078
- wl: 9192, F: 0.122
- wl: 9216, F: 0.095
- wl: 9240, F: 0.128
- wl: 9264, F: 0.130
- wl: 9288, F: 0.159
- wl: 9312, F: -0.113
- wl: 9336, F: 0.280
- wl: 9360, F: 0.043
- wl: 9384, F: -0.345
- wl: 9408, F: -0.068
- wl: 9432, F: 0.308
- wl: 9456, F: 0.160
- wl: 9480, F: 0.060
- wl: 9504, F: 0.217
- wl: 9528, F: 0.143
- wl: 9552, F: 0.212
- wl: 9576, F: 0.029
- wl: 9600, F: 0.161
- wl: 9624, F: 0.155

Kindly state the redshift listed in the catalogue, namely 1.289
